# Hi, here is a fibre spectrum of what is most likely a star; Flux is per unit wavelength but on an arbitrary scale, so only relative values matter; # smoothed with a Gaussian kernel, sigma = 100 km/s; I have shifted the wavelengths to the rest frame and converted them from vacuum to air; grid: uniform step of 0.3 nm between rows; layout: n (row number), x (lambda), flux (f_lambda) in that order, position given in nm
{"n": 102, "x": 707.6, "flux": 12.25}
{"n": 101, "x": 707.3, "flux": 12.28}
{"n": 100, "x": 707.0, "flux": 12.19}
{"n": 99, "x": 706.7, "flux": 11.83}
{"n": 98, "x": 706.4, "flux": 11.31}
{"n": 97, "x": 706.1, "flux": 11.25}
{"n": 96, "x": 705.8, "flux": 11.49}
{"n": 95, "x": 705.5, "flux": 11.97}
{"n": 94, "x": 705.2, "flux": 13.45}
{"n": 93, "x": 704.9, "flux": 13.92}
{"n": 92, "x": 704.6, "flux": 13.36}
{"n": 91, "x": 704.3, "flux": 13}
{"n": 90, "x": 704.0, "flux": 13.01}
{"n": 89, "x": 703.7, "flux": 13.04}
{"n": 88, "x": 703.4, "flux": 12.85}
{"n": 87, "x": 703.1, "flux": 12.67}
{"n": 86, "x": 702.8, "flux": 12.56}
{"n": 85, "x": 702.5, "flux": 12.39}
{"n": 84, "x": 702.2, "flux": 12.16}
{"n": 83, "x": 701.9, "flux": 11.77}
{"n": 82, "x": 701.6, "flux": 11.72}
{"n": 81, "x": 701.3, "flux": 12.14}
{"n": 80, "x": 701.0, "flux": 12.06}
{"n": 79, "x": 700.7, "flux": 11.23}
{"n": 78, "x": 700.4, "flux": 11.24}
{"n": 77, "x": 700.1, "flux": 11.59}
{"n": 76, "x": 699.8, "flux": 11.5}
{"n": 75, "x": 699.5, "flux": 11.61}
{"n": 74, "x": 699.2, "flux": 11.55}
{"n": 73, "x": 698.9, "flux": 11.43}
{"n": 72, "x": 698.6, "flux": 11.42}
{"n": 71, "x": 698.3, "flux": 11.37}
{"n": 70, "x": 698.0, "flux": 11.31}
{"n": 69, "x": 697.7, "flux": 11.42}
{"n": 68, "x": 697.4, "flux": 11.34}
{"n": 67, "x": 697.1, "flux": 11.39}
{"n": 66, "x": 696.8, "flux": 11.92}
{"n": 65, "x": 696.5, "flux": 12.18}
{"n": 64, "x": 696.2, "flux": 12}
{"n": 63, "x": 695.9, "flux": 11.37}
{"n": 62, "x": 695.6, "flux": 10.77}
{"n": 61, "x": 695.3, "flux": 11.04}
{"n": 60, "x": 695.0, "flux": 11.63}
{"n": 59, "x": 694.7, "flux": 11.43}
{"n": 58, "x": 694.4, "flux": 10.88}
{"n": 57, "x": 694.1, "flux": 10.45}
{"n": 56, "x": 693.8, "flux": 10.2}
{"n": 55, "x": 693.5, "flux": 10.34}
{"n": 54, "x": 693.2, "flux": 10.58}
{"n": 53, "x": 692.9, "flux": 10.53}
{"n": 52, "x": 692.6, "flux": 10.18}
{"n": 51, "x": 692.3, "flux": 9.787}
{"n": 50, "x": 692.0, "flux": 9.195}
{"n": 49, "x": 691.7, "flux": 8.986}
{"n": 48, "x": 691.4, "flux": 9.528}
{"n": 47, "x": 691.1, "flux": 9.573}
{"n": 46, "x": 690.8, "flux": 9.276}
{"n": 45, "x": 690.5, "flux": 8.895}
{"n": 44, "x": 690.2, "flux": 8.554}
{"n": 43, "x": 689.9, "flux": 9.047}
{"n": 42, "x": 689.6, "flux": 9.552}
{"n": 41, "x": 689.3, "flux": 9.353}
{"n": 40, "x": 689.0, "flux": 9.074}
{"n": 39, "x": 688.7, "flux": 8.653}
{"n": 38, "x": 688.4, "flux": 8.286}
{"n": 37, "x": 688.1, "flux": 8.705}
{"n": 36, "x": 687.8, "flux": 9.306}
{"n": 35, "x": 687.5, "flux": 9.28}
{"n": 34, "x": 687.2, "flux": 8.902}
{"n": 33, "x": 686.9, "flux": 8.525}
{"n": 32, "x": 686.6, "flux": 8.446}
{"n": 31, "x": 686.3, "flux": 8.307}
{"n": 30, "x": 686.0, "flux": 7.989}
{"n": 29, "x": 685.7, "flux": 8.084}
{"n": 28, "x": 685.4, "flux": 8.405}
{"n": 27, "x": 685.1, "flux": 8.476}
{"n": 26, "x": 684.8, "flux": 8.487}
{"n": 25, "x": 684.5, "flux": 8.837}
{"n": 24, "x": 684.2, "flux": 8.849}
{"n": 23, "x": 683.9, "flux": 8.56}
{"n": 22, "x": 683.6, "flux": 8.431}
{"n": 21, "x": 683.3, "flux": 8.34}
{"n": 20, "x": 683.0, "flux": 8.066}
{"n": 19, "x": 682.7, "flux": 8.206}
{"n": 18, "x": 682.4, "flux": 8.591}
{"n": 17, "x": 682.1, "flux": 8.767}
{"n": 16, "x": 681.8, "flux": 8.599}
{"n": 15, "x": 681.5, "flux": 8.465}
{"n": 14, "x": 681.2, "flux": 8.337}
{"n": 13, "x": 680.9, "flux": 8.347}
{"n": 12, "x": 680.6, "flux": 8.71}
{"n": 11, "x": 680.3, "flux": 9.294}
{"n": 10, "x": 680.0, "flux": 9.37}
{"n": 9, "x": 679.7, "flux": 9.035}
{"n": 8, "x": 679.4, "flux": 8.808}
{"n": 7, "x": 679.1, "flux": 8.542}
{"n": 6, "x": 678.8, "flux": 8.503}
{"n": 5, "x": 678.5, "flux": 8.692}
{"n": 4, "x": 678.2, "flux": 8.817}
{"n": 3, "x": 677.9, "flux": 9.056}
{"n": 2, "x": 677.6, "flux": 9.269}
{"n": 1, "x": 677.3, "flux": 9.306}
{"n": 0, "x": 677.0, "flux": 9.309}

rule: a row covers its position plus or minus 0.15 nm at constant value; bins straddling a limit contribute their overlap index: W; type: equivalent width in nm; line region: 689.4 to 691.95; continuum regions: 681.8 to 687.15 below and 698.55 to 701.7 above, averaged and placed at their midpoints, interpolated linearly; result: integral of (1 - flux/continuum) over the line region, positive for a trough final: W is 0.13 nm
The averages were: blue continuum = 8.45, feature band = 9.18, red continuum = 11.6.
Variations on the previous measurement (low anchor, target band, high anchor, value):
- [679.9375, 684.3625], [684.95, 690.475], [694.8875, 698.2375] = 0.557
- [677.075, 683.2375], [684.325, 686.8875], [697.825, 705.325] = 0.325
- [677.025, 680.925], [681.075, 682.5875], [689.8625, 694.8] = 0.097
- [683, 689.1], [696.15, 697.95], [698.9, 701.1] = -0.128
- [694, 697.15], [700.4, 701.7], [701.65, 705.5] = 0.065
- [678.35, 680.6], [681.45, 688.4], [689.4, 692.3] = 0.381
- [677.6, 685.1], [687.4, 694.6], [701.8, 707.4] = 0.508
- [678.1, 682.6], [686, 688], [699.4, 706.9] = 0.207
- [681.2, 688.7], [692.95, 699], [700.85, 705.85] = -0.138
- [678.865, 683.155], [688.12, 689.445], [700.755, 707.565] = 0.143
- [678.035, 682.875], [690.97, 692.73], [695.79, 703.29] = 0.164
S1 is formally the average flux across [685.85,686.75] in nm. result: 8.25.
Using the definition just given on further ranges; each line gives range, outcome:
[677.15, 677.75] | 9.29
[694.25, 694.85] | 11.2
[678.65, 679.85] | 8.72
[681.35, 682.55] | 8.61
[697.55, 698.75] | 11.4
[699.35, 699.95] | 11.6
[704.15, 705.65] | 13.1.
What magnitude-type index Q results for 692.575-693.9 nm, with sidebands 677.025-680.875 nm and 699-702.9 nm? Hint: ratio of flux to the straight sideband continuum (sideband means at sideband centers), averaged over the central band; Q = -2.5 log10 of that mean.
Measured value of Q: 0.04 mag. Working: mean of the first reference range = 8.94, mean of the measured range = 10.4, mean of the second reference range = 11.8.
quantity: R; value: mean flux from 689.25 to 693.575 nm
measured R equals 9.55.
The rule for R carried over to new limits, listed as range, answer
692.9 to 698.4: 11.2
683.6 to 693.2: 8.97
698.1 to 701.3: 11.5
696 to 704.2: 11.9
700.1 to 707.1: 12.3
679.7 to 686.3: 8.54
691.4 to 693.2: 9.79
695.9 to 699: 11.6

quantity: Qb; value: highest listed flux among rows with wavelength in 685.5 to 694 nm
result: 10.58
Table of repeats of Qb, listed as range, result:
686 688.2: 9.306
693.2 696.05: 11.63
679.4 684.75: 9.37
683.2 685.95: 8.849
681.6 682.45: 8.767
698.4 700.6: 11.61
